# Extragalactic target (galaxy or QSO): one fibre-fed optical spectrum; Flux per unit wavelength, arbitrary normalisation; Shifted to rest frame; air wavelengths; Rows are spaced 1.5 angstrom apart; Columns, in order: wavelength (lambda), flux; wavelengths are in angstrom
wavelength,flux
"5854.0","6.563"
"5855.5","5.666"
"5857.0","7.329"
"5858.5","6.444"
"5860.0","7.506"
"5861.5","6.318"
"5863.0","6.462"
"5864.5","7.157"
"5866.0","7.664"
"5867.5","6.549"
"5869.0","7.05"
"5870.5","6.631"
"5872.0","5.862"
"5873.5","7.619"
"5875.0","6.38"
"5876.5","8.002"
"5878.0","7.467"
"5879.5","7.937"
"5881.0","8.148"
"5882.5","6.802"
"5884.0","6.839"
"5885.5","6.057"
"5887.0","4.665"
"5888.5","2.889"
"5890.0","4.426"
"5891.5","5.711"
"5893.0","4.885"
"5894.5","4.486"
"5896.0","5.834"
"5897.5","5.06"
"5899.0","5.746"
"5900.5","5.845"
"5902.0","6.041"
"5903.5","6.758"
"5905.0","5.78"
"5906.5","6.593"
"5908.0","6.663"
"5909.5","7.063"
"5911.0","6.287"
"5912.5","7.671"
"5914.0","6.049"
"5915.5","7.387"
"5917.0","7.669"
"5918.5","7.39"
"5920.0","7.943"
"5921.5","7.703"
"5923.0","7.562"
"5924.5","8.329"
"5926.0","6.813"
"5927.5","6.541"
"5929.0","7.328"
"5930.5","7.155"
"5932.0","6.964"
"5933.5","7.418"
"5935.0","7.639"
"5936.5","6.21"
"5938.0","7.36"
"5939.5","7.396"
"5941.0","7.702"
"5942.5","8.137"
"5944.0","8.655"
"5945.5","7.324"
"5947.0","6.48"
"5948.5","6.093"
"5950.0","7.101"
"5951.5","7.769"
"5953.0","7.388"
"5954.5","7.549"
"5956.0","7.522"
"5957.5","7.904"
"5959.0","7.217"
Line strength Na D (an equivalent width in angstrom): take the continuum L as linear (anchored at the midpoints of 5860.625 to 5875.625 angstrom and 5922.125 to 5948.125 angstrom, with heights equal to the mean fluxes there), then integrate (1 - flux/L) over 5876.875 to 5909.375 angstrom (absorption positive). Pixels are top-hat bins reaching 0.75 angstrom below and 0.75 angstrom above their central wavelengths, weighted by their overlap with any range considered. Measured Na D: 4.7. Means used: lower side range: 6.78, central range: 5.98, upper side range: 7.34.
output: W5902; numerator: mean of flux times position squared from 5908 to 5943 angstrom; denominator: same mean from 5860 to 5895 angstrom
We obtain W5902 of 1.16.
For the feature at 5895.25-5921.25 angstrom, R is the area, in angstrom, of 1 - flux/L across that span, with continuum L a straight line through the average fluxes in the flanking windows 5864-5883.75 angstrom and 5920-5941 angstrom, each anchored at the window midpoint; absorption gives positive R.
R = 2.3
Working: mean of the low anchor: 7.17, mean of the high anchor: 7.3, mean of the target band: 6.6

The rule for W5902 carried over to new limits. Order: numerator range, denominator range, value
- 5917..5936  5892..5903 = 1.37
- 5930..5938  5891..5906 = 1.28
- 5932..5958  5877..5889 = 1.17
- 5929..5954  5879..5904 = 1.29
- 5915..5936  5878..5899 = 1.31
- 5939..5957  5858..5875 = 1.12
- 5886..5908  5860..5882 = 0.77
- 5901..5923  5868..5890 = 1.08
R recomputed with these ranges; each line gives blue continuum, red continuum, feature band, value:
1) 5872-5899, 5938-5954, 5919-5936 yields -1.0 angstrom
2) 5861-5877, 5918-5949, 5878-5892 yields 1.9 angstrom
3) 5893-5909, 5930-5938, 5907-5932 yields -2.5 angstrom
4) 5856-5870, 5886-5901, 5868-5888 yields -3.0 angstrom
